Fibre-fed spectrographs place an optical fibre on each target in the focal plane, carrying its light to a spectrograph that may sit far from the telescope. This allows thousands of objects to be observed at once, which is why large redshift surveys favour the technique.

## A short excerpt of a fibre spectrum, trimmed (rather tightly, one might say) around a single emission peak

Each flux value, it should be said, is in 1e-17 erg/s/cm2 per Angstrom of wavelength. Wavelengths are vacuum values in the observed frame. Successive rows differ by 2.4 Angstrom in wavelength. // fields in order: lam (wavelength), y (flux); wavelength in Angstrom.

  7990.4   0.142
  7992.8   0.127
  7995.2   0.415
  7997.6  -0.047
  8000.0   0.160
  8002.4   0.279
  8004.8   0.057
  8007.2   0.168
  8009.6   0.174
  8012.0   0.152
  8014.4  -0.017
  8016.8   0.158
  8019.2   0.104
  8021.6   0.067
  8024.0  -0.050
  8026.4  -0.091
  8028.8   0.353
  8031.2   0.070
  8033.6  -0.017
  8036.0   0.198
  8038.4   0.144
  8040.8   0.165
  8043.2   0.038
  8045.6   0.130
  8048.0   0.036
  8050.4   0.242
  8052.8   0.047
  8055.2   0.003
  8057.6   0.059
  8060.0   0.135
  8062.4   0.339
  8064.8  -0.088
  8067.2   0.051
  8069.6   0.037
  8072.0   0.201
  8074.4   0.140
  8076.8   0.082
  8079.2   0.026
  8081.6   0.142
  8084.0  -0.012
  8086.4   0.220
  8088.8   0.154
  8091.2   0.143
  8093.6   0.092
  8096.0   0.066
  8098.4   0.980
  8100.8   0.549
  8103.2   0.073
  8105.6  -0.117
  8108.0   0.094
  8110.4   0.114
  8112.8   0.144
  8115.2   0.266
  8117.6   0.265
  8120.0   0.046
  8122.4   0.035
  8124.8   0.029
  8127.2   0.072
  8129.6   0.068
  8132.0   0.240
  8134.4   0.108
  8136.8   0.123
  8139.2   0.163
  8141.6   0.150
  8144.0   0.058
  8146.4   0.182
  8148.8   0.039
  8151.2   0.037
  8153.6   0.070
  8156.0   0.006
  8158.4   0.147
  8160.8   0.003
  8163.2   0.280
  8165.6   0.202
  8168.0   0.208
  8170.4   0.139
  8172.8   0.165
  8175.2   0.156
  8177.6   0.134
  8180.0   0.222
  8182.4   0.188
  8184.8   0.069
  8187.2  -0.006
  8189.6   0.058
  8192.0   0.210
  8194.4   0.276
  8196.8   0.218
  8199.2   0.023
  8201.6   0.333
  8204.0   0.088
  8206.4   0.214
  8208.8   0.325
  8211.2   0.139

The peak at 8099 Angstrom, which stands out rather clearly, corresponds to H-gamma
